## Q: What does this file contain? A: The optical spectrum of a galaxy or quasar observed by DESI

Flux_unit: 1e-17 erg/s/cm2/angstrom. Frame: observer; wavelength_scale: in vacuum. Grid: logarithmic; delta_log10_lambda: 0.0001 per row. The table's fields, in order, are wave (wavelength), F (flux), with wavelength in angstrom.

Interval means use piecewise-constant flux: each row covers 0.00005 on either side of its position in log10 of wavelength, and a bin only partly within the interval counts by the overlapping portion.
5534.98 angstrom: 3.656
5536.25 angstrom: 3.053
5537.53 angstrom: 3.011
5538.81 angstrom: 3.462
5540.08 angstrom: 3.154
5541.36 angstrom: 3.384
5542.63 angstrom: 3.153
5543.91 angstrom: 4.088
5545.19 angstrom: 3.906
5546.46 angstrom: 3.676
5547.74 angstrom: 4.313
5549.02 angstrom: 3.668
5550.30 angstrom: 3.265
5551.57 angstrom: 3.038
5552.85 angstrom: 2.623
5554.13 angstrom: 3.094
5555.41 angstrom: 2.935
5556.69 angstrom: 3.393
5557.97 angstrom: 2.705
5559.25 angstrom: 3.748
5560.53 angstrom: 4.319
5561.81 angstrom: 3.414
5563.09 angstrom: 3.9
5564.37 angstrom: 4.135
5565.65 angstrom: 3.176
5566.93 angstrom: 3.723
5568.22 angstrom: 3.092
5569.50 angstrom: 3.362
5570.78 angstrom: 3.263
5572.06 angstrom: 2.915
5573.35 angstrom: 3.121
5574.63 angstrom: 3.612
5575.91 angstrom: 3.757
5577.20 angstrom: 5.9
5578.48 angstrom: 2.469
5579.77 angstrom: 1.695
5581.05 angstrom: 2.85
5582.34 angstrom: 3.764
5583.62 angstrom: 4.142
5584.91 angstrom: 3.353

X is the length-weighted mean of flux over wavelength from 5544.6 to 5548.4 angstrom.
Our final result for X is 3.97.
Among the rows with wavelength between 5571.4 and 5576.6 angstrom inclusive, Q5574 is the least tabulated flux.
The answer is 2.915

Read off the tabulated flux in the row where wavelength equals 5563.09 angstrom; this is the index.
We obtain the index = 3.9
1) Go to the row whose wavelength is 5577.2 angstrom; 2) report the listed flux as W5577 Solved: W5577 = 5.9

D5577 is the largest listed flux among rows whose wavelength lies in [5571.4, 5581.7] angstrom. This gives 5.9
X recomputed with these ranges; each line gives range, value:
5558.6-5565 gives 3.9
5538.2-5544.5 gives 3.45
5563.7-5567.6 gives 3.67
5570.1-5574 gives 3.11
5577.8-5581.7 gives 2.38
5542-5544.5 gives 3.61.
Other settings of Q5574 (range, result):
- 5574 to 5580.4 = 1.695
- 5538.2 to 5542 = 3.154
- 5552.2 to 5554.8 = 2.623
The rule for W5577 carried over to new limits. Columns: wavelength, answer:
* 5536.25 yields 3.053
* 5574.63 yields 3.612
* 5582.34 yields 3.764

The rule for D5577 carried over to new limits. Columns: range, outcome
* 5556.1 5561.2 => 4.319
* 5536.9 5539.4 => 3.462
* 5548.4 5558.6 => 3.668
